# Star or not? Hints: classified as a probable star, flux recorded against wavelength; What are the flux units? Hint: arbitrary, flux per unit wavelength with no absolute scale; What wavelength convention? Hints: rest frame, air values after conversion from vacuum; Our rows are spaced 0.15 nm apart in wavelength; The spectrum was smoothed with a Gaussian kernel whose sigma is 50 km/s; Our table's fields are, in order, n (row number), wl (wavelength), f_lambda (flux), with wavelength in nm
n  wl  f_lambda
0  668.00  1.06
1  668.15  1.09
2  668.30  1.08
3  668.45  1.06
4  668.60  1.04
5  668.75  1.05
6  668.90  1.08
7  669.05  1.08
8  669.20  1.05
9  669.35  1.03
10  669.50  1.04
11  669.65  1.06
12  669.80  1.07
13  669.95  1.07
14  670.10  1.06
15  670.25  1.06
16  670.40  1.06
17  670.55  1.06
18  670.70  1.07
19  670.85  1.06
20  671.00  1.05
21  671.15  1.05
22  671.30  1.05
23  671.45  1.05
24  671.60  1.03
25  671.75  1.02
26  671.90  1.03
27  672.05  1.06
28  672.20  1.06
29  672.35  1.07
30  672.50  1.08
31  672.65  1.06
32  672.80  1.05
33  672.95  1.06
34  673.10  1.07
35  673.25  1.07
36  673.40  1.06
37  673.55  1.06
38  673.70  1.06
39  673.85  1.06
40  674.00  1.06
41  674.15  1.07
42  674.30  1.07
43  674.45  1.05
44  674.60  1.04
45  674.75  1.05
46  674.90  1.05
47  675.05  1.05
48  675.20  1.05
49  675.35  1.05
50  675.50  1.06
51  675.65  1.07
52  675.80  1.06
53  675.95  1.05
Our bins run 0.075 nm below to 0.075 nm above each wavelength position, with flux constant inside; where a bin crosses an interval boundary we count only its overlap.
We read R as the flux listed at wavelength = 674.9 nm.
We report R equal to 1.05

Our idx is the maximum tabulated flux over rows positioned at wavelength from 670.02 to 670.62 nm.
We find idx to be 1.06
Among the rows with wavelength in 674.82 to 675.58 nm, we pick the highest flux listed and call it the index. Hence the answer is 1.06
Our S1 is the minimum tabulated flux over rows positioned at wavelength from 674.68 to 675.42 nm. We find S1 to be 1.05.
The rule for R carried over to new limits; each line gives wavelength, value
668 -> 1.06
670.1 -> 1.06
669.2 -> 1.05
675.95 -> 1.05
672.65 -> 1.06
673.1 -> 1.07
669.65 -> 1.06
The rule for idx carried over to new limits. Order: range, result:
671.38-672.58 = 1.08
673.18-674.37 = 1.07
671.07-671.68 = 1.05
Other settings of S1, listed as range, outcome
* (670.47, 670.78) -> 1.06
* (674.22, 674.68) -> 1.04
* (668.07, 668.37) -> 1.08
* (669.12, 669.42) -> 1.03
